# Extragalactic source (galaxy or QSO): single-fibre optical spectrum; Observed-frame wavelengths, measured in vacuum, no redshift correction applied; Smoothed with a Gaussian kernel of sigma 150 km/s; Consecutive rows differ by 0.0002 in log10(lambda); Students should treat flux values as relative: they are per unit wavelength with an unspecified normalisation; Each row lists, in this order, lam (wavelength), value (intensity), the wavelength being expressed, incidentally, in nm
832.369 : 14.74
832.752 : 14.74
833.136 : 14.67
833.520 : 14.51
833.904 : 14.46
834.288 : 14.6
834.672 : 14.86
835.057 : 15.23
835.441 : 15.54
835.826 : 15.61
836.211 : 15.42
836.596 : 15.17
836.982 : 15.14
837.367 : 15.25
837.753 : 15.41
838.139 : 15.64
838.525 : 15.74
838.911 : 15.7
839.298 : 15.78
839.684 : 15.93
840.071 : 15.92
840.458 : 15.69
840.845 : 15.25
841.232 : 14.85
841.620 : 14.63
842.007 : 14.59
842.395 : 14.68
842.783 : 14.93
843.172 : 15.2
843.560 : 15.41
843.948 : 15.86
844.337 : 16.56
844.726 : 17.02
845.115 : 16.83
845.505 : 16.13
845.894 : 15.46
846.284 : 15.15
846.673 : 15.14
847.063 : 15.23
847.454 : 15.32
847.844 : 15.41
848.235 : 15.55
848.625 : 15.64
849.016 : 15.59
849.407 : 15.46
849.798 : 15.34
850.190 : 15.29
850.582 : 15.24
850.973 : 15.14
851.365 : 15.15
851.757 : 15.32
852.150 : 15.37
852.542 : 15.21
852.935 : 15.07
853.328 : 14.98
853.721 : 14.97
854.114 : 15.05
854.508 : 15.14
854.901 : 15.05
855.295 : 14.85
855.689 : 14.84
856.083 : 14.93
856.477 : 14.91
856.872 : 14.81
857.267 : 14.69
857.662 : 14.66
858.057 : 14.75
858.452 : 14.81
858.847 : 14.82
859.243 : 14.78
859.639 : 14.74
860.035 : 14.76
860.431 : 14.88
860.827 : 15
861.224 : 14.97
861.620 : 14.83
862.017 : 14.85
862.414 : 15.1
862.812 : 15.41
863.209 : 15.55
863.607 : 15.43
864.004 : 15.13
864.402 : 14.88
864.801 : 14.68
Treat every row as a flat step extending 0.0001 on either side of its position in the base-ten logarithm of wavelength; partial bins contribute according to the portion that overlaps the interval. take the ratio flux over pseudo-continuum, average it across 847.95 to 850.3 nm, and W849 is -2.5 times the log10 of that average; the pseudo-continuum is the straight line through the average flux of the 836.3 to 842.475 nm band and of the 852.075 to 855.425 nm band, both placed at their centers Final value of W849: -0.023 mag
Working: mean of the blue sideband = 15.3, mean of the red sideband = 15.1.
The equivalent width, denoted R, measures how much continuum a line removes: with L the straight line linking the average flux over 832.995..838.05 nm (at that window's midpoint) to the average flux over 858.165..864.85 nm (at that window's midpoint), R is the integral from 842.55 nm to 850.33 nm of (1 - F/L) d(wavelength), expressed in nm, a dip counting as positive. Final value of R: -0.302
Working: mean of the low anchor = 15.1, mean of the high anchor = 15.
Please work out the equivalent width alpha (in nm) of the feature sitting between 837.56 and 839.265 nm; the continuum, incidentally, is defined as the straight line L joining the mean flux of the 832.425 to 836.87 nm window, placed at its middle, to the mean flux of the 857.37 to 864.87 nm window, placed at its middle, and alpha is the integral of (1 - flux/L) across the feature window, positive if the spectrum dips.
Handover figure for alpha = -0.08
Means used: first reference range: 15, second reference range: 15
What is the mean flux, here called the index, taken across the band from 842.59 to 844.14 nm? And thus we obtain 15.4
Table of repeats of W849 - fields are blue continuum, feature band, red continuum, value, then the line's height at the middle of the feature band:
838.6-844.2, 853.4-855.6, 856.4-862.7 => 0.00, 15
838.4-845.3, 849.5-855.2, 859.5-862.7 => 0.00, 15.2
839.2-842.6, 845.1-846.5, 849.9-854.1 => -0.04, 15.2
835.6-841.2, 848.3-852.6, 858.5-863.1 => -0.01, 15.2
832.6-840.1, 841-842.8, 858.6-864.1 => 0.03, 15.2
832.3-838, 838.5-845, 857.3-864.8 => -0.04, 15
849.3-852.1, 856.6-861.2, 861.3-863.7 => 0.03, 15.2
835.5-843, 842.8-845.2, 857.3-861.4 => -0.06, 15.2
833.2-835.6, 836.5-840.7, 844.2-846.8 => -0.02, 15.3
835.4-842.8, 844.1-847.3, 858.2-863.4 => -0.05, 15.2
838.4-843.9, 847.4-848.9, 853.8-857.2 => -0.03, 15.1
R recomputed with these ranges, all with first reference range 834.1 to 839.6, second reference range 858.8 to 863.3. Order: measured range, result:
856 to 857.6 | 0.02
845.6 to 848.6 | -0.03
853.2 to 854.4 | 0.01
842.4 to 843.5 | 0.02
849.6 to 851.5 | -0.01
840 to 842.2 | 0.03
